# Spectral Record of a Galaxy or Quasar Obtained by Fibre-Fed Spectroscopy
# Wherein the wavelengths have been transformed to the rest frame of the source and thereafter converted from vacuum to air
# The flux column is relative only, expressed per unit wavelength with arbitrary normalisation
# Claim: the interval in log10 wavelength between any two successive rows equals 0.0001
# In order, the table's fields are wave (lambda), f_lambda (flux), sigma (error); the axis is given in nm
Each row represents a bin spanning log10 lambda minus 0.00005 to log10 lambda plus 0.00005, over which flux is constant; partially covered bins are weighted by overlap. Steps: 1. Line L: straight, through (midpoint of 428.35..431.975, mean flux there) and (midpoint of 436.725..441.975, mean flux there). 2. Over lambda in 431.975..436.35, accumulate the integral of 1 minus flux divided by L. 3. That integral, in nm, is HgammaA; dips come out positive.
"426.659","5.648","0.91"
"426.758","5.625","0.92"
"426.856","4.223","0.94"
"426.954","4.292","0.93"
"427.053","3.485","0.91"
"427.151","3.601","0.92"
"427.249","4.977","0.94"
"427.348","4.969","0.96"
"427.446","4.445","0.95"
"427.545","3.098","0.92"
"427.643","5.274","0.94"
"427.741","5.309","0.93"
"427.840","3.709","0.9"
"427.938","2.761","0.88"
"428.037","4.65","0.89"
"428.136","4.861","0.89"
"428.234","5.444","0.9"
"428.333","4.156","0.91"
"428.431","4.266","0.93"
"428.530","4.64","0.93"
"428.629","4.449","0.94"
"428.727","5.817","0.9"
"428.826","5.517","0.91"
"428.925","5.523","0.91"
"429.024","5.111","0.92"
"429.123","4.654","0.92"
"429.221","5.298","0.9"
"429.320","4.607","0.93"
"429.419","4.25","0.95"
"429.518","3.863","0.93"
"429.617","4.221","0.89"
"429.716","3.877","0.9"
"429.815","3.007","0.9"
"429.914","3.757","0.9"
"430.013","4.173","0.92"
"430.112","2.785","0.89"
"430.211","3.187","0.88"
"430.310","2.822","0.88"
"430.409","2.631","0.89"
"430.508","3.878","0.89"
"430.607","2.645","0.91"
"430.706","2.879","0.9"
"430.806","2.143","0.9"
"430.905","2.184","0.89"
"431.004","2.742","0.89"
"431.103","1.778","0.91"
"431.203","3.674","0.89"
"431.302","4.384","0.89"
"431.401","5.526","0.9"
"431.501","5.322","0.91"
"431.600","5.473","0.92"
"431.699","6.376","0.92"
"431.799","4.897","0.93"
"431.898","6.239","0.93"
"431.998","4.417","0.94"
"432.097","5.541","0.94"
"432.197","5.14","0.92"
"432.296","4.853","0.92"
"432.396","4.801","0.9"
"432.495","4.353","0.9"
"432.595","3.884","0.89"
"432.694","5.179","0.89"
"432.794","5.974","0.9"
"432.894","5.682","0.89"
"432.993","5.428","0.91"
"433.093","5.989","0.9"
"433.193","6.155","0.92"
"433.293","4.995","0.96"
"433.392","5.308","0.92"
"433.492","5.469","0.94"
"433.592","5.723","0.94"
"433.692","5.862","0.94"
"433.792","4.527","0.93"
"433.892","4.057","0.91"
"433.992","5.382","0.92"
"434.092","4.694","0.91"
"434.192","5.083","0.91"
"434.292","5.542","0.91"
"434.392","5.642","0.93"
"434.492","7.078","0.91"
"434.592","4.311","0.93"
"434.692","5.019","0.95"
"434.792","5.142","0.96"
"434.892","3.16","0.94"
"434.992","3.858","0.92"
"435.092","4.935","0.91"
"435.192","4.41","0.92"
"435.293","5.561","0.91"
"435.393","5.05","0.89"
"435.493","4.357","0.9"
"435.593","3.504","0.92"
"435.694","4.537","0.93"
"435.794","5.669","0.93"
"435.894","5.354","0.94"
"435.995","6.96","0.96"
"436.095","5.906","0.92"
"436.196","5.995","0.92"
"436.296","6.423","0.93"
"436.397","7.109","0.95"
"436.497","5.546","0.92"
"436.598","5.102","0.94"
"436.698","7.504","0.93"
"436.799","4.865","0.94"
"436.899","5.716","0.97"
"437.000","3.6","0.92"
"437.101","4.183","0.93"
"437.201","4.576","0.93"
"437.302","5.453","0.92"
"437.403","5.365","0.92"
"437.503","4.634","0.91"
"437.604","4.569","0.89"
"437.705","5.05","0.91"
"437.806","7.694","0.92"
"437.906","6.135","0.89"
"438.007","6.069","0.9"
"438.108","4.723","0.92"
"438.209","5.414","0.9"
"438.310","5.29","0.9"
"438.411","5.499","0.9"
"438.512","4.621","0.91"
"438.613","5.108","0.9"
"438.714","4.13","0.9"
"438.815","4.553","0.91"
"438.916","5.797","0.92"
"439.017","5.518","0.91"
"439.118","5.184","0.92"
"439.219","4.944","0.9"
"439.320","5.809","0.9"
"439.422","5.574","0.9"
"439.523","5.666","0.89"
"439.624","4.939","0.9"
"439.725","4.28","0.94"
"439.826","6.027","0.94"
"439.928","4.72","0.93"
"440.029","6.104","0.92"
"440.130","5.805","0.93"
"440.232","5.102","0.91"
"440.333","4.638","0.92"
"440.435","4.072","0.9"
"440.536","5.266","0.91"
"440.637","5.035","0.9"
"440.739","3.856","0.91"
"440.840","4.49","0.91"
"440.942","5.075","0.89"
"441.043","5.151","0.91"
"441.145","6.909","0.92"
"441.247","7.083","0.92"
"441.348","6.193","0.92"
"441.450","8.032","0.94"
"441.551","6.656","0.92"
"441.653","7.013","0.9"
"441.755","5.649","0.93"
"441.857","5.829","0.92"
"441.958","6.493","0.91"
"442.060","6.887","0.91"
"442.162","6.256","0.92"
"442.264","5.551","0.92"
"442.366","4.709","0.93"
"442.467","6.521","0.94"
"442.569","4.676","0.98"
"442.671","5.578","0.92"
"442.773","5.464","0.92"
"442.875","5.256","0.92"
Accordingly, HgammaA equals -0.46 nm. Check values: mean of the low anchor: 4.13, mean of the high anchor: 5.39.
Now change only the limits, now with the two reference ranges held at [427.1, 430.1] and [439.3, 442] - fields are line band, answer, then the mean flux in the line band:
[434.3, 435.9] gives 0.069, 4.86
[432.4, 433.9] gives -0.113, 5.26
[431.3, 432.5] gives -0.119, 5.24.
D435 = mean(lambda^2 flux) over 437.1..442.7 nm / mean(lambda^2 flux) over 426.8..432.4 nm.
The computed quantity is 1.35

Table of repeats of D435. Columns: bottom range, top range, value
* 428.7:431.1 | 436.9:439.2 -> 1.43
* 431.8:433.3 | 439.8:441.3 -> 1.05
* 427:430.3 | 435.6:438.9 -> 1.29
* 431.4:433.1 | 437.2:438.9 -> 1.03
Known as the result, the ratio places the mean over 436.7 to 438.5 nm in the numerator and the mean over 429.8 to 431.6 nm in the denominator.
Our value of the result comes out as 1.56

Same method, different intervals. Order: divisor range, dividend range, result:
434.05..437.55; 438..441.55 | 1.03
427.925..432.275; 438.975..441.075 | 1.21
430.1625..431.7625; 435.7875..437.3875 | 1.55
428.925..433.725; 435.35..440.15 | 1.20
